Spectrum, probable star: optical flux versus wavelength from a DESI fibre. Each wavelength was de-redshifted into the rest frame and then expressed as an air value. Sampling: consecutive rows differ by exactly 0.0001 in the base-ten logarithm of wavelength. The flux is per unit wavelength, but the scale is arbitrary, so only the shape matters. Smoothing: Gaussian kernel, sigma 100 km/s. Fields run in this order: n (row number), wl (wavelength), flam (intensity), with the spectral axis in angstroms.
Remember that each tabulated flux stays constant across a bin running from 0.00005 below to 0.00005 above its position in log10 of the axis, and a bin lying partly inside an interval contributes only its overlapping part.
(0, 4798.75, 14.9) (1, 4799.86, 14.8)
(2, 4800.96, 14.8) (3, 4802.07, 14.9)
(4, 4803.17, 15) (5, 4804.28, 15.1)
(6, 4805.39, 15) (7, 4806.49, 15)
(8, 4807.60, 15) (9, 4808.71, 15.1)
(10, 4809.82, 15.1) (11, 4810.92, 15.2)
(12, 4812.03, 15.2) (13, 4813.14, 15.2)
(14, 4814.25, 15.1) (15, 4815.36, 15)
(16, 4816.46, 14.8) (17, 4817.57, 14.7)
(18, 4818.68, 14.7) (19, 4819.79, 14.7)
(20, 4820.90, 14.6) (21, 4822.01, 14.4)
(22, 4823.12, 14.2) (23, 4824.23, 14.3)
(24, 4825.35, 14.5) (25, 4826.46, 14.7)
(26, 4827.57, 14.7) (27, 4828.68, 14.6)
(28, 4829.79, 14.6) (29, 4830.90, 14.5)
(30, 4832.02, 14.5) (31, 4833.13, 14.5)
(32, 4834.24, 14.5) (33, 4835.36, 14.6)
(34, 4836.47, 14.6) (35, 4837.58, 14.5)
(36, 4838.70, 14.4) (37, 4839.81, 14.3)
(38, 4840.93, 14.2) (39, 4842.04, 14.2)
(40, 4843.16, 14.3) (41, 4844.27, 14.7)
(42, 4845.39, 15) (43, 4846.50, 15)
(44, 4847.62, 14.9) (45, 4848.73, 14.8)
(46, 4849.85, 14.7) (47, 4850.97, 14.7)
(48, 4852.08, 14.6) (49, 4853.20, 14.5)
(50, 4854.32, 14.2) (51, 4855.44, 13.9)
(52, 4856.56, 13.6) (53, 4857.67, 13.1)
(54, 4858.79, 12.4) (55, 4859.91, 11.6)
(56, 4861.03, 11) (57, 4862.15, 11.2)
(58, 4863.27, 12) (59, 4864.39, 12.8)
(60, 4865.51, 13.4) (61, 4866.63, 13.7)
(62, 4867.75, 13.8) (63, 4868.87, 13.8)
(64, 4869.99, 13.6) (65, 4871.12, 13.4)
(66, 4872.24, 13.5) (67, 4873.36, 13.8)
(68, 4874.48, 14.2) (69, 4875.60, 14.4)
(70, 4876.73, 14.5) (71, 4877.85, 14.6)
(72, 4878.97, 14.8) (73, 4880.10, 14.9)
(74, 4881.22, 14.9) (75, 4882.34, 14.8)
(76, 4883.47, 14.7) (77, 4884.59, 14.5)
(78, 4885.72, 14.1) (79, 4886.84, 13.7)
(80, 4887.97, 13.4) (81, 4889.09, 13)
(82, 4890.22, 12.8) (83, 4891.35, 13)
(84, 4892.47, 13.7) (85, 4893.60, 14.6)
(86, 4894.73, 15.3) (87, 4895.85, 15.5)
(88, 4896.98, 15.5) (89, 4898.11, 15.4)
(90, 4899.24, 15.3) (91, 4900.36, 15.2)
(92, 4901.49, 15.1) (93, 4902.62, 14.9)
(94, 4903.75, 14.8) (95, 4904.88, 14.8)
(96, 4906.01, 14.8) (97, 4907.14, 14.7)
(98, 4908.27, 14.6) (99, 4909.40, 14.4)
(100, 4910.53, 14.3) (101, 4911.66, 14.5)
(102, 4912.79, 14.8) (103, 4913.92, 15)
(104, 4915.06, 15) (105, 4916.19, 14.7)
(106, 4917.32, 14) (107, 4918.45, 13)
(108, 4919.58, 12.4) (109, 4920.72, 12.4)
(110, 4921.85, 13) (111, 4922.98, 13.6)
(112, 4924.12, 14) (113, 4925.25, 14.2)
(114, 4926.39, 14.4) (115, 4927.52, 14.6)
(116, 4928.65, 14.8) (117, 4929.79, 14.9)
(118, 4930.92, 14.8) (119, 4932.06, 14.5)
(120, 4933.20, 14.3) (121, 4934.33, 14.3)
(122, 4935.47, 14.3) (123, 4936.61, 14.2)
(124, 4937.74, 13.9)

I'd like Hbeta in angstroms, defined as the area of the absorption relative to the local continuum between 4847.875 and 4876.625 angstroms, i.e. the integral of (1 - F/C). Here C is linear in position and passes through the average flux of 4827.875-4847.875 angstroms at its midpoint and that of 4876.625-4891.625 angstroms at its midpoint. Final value 1.66 angstroms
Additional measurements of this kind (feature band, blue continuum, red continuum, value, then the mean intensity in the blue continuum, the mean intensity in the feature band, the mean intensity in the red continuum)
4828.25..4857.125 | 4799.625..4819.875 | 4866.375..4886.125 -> 0.2 angstroms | 15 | 14.5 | 14.2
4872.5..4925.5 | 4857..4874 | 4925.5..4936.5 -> -2.4 angstroms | 12.9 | 14.3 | 14.5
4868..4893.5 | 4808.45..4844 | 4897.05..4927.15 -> 0.8 angstroms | 14.6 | 14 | 14.4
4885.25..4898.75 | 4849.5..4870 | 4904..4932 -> -0.3 angstroms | 13.3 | 14.2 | 14.2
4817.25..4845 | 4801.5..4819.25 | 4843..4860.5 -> 0.1 angstroms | 15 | 14.5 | 14.1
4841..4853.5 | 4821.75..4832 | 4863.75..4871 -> -0.6 angstroms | 14.5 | 14.7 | 13.5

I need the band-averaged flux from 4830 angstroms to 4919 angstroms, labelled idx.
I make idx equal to 14.2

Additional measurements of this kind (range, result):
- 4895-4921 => 14.6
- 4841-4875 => 13.7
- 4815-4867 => 14.1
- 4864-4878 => 13.8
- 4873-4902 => 14.5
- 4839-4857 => 14.5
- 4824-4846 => 14.5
